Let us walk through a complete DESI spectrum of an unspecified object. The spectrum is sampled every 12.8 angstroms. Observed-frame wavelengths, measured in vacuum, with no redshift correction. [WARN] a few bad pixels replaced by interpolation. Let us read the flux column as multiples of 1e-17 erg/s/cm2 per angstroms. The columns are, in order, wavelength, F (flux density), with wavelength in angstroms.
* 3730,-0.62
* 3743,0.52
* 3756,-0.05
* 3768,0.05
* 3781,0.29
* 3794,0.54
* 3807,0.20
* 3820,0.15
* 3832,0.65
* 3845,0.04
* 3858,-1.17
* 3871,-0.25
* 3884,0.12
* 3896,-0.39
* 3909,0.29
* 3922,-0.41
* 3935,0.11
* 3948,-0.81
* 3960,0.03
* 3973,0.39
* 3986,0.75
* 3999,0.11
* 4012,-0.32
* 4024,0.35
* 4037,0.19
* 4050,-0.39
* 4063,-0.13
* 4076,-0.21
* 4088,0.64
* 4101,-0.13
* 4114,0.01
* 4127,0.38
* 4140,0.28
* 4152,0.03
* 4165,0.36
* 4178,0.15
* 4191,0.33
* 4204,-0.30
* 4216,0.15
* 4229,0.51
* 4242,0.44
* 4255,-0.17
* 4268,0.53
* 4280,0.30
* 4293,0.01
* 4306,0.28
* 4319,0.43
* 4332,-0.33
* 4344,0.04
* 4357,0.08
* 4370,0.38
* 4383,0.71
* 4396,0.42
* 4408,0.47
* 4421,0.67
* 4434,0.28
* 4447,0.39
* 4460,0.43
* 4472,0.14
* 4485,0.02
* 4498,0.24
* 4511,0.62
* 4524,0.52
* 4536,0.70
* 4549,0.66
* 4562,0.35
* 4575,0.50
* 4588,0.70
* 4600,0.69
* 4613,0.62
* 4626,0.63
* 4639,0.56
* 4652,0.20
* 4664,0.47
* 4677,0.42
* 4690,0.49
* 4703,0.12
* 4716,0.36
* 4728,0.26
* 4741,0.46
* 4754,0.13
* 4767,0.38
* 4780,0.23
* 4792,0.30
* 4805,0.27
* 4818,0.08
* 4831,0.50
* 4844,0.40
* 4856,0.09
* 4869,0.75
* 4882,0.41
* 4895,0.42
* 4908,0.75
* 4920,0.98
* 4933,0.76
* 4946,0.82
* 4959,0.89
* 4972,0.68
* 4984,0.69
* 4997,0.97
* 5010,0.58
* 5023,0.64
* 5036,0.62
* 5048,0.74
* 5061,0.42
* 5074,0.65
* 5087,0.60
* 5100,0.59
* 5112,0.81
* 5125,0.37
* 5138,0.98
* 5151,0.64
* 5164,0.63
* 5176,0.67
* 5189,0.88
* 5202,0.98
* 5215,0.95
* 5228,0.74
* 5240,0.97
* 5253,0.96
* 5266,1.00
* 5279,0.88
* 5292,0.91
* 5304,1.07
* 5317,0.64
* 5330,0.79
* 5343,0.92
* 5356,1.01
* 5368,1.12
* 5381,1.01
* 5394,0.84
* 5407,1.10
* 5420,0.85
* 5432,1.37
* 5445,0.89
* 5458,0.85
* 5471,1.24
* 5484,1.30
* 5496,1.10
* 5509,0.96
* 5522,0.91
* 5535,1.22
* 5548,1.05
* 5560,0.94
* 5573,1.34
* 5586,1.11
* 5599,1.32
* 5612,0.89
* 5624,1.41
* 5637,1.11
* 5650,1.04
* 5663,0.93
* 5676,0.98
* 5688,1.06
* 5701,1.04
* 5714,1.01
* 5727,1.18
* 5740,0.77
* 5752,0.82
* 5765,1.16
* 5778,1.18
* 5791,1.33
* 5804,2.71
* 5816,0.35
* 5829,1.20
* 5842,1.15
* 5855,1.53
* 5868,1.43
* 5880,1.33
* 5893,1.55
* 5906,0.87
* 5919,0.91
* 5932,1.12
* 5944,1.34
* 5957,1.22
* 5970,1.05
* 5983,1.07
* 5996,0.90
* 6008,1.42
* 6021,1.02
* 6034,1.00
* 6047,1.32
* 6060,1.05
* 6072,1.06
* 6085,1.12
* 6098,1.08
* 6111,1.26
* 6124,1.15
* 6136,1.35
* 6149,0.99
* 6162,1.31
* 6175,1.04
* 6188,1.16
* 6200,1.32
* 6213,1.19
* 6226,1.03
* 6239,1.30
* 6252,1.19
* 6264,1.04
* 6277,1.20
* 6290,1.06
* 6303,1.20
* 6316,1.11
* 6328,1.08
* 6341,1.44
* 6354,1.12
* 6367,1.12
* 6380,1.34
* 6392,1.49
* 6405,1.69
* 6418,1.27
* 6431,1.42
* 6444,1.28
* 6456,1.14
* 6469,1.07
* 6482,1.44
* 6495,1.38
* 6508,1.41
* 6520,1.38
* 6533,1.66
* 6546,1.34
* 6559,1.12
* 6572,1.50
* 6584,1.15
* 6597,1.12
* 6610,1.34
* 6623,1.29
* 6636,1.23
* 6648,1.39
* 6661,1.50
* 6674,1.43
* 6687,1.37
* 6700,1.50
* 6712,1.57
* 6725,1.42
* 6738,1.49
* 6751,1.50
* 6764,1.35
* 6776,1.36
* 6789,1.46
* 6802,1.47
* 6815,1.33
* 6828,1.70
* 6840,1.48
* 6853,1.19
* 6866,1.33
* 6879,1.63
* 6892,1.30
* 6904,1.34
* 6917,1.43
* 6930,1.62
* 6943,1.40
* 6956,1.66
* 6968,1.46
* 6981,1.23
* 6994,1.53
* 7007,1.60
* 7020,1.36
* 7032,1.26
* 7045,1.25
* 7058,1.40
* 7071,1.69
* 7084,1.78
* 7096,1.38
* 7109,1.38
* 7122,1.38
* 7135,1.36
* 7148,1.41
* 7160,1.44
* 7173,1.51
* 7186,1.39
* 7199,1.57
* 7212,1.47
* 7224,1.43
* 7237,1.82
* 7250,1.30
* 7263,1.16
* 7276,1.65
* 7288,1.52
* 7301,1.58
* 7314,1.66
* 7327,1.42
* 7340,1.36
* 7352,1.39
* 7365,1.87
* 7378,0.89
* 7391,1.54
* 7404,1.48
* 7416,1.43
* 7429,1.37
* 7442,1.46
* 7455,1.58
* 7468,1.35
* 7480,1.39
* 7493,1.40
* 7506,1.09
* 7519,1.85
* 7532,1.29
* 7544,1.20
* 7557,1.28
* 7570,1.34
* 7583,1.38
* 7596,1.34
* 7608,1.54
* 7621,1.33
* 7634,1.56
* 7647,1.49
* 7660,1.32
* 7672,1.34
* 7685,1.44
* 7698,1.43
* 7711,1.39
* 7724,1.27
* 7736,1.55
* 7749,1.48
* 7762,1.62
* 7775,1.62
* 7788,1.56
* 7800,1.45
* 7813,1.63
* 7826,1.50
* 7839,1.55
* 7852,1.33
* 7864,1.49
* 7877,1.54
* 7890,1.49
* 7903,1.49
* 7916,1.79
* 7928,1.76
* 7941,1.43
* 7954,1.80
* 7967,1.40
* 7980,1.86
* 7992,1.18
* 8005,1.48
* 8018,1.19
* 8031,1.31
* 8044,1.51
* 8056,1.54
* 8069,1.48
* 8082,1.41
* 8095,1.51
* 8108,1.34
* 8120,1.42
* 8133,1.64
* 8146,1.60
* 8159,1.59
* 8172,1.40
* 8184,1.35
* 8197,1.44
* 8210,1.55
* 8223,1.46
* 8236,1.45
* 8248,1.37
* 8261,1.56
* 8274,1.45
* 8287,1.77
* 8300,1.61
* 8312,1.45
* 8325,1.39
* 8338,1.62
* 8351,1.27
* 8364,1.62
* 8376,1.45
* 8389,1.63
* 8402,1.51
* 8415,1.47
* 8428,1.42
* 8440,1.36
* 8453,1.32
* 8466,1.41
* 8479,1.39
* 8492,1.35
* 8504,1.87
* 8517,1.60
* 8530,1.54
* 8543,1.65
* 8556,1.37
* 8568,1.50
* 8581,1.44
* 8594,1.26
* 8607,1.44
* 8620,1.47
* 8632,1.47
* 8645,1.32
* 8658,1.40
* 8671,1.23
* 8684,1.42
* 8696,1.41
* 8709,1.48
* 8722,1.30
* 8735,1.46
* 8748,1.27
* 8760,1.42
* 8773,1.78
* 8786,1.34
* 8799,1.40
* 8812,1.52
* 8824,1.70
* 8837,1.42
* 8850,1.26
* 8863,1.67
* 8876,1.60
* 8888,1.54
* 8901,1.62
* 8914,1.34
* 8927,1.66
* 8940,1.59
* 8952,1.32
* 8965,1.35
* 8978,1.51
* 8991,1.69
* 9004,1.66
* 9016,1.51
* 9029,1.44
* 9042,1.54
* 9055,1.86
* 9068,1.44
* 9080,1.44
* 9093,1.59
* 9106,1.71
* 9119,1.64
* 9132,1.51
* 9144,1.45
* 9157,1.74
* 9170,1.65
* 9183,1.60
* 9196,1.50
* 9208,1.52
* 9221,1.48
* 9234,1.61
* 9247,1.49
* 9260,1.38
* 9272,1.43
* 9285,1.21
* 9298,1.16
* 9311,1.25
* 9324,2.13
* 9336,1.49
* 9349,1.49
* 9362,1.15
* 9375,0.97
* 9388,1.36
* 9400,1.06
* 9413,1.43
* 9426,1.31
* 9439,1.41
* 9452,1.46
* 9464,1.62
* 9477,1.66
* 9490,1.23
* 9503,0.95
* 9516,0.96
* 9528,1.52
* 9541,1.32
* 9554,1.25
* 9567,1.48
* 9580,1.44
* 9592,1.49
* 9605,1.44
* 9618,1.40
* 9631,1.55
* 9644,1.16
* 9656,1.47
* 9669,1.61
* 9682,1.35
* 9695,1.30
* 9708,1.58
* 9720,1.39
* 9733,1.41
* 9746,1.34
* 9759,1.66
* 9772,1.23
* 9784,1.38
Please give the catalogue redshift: 0.212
